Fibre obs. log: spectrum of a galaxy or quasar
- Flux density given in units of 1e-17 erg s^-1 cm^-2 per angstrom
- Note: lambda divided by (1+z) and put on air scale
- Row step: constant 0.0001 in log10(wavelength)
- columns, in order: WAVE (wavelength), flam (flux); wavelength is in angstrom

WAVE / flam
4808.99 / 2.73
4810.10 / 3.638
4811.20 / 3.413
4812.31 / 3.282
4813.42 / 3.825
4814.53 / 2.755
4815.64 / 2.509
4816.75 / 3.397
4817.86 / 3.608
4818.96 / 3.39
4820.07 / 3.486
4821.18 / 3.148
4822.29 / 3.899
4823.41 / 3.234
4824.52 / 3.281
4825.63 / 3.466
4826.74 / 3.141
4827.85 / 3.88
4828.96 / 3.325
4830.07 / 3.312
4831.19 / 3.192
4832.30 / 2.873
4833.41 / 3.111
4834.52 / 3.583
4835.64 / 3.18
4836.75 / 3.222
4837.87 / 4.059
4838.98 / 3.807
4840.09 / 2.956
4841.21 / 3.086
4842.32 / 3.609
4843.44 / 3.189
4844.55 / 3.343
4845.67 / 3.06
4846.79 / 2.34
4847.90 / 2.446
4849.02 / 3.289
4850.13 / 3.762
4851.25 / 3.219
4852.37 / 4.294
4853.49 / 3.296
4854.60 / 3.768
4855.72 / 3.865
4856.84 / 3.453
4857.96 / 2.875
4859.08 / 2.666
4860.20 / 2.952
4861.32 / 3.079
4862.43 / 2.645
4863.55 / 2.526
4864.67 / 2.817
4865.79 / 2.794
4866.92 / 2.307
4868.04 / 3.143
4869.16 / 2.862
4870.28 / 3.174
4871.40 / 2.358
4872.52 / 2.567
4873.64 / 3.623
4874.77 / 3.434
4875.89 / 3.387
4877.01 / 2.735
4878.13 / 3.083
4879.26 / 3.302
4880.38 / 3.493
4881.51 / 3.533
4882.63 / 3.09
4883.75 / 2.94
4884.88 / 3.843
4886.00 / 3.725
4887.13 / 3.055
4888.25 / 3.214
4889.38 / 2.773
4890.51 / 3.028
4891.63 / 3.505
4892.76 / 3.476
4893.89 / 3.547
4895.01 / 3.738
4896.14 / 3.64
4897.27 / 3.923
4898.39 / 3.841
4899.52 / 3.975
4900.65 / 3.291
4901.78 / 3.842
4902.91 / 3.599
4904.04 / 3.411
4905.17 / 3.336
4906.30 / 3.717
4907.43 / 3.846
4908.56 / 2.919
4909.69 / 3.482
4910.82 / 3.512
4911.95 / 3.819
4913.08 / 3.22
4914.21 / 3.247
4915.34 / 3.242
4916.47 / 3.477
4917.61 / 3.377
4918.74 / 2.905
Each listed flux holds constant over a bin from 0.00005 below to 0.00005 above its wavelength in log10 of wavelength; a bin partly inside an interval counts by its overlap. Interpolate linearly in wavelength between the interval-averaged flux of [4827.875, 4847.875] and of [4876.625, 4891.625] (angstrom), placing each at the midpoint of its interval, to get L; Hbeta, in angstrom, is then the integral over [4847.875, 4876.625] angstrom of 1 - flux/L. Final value 1.1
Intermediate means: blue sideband 3.25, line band 3.11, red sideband 3.23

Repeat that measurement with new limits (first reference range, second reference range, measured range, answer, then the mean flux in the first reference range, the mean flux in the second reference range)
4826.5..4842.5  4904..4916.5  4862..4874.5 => 2.1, 3.36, 3.44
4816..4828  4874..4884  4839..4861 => 0.5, 3.42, 3.24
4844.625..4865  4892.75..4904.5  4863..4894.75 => 2.9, 3.14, 3.67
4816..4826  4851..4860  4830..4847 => 0.8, 3.42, 3.42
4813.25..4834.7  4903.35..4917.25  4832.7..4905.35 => 2.4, 3.31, 3.44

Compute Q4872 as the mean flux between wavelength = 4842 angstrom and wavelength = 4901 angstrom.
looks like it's 3.22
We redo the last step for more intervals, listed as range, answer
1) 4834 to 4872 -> 3.15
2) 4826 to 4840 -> 3.38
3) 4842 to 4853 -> 3.25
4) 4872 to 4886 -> 3.27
